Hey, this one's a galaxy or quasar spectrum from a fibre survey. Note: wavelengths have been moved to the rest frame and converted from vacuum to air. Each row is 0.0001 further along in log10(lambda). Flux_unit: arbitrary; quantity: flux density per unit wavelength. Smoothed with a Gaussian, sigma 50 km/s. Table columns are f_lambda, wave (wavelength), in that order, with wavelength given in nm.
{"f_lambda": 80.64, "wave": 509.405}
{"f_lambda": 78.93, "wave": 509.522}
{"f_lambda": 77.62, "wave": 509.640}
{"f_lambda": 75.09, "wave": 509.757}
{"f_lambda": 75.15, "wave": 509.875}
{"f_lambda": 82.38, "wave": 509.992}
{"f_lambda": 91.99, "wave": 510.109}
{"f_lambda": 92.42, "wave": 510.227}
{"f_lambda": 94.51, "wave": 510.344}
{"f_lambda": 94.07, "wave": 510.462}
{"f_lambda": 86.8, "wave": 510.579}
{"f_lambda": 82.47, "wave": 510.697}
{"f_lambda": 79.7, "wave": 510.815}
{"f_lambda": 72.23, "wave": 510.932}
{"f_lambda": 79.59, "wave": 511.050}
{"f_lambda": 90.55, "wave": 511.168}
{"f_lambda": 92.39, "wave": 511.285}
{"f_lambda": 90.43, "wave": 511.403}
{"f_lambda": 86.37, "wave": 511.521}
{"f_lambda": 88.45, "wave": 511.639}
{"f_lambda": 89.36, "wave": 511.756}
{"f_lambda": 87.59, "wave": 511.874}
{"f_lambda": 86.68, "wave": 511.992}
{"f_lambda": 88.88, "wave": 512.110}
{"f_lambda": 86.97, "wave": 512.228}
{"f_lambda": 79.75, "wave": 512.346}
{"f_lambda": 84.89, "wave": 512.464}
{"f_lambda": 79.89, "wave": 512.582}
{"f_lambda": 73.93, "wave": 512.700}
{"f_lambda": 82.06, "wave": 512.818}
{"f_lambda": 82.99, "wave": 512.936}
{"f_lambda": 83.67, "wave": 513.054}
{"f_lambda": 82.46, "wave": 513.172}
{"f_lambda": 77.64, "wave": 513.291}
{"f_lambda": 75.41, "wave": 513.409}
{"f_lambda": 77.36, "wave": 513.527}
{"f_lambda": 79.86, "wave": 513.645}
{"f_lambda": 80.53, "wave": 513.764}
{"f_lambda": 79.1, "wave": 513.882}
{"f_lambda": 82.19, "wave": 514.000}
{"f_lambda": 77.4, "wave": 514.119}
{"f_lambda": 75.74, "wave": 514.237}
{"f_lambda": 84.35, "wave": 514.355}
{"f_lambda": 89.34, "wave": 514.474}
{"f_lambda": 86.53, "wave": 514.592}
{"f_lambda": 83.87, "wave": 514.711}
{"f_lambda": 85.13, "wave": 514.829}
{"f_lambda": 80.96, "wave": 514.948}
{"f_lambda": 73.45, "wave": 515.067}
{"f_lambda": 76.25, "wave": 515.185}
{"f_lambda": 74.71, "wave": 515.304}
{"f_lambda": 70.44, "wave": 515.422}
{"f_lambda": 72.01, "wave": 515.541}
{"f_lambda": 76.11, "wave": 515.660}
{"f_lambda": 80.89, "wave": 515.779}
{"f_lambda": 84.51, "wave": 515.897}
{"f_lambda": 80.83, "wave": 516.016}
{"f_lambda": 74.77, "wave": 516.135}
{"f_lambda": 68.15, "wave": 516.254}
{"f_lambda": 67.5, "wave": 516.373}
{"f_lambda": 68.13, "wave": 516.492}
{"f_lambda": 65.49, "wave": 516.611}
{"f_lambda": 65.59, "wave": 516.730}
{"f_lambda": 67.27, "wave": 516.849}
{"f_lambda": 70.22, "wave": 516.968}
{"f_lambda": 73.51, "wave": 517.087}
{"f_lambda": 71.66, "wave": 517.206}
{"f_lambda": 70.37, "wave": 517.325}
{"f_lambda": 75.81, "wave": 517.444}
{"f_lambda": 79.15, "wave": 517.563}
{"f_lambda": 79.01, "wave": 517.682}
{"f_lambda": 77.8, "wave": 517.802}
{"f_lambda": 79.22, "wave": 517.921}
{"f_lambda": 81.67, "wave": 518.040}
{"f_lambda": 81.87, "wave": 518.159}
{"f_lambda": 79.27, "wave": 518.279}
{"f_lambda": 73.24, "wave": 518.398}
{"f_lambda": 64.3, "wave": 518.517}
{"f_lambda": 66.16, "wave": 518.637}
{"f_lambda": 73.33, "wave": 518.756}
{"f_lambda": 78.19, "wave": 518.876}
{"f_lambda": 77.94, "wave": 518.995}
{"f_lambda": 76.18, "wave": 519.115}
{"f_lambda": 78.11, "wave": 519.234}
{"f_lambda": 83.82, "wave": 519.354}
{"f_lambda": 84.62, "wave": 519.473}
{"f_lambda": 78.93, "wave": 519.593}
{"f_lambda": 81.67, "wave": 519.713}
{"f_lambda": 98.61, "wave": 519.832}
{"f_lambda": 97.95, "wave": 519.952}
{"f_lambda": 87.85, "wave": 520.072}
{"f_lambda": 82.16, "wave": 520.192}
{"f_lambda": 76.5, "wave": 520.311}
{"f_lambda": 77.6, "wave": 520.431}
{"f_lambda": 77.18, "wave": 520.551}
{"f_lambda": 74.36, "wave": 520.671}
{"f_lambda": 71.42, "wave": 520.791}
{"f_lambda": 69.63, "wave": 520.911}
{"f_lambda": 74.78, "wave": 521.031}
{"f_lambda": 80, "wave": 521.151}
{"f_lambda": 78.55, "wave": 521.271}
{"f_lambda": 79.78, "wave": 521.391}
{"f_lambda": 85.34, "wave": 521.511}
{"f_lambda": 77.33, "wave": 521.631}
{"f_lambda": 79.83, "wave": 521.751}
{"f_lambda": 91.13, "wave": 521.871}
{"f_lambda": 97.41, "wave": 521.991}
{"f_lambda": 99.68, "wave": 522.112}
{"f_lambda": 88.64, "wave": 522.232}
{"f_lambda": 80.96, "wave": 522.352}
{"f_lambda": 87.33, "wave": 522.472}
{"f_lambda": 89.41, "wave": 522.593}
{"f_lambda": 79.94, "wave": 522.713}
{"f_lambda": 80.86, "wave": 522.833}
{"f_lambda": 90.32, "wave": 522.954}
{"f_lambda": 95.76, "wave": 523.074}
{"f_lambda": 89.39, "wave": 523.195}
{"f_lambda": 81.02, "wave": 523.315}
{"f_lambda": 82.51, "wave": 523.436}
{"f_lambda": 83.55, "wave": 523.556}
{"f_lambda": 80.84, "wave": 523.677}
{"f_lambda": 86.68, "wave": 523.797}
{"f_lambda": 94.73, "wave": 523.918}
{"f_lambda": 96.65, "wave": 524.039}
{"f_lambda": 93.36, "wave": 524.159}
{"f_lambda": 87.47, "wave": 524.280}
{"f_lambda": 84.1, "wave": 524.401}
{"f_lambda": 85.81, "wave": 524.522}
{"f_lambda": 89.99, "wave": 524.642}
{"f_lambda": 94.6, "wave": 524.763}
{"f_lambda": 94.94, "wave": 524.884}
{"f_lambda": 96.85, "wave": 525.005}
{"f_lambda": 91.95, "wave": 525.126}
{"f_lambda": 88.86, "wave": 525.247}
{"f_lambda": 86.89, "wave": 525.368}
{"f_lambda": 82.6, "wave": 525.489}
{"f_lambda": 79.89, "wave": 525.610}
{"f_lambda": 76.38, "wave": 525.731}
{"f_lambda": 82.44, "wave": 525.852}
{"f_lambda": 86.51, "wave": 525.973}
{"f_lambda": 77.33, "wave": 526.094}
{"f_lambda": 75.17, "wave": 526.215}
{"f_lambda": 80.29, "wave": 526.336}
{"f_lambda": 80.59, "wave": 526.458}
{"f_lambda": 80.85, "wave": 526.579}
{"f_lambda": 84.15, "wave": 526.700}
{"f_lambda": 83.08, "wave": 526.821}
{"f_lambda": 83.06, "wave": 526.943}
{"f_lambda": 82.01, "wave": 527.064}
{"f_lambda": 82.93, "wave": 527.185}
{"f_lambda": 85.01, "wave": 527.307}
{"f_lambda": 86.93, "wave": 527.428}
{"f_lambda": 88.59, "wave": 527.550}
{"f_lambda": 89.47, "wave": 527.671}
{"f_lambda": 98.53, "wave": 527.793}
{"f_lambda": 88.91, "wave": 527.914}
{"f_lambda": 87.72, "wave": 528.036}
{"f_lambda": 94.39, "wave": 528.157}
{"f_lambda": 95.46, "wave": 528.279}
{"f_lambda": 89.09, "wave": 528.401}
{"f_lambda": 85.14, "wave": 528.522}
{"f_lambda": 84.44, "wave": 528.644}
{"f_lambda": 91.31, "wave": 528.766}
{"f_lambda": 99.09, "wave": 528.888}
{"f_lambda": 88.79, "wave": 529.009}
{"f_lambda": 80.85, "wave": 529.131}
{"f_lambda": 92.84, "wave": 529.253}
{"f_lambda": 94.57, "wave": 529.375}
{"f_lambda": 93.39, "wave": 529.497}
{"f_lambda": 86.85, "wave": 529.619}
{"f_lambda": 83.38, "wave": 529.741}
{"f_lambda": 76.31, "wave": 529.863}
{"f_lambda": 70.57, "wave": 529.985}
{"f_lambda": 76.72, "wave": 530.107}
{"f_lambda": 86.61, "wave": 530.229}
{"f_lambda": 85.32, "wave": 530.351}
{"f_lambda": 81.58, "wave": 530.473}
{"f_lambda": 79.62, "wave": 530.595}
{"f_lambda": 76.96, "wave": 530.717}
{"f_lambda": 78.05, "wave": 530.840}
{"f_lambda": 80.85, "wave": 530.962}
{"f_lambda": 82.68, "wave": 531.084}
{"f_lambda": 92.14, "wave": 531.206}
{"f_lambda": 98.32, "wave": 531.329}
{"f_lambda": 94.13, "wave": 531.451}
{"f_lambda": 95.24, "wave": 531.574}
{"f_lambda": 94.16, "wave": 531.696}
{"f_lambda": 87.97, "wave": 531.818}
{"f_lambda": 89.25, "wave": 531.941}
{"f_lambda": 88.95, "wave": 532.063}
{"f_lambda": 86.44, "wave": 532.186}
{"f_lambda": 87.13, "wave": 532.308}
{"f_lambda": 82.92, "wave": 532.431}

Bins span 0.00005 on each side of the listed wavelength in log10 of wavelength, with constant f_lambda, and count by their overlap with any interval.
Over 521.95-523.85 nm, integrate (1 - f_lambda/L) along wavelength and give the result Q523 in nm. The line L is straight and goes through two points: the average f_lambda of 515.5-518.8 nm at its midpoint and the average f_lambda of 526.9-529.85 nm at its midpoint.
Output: -0.13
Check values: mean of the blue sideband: 73.9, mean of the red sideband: 88.7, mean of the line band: 87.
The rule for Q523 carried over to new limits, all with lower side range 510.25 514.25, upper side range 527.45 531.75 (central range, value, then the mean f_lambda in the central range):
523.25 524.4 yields -0.015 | 87.3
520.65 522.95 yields 0.078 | 82.8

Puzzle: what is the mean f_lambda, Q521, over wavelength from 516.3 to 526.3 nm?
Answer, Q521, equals 81.6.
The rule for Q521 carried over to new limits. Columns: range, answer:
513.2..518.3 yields 76.8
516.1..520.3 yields 76.6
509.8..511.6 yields 86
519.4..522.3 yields 83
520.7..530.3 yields 85.8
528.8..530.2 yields 85.9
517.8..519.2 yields 75.8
